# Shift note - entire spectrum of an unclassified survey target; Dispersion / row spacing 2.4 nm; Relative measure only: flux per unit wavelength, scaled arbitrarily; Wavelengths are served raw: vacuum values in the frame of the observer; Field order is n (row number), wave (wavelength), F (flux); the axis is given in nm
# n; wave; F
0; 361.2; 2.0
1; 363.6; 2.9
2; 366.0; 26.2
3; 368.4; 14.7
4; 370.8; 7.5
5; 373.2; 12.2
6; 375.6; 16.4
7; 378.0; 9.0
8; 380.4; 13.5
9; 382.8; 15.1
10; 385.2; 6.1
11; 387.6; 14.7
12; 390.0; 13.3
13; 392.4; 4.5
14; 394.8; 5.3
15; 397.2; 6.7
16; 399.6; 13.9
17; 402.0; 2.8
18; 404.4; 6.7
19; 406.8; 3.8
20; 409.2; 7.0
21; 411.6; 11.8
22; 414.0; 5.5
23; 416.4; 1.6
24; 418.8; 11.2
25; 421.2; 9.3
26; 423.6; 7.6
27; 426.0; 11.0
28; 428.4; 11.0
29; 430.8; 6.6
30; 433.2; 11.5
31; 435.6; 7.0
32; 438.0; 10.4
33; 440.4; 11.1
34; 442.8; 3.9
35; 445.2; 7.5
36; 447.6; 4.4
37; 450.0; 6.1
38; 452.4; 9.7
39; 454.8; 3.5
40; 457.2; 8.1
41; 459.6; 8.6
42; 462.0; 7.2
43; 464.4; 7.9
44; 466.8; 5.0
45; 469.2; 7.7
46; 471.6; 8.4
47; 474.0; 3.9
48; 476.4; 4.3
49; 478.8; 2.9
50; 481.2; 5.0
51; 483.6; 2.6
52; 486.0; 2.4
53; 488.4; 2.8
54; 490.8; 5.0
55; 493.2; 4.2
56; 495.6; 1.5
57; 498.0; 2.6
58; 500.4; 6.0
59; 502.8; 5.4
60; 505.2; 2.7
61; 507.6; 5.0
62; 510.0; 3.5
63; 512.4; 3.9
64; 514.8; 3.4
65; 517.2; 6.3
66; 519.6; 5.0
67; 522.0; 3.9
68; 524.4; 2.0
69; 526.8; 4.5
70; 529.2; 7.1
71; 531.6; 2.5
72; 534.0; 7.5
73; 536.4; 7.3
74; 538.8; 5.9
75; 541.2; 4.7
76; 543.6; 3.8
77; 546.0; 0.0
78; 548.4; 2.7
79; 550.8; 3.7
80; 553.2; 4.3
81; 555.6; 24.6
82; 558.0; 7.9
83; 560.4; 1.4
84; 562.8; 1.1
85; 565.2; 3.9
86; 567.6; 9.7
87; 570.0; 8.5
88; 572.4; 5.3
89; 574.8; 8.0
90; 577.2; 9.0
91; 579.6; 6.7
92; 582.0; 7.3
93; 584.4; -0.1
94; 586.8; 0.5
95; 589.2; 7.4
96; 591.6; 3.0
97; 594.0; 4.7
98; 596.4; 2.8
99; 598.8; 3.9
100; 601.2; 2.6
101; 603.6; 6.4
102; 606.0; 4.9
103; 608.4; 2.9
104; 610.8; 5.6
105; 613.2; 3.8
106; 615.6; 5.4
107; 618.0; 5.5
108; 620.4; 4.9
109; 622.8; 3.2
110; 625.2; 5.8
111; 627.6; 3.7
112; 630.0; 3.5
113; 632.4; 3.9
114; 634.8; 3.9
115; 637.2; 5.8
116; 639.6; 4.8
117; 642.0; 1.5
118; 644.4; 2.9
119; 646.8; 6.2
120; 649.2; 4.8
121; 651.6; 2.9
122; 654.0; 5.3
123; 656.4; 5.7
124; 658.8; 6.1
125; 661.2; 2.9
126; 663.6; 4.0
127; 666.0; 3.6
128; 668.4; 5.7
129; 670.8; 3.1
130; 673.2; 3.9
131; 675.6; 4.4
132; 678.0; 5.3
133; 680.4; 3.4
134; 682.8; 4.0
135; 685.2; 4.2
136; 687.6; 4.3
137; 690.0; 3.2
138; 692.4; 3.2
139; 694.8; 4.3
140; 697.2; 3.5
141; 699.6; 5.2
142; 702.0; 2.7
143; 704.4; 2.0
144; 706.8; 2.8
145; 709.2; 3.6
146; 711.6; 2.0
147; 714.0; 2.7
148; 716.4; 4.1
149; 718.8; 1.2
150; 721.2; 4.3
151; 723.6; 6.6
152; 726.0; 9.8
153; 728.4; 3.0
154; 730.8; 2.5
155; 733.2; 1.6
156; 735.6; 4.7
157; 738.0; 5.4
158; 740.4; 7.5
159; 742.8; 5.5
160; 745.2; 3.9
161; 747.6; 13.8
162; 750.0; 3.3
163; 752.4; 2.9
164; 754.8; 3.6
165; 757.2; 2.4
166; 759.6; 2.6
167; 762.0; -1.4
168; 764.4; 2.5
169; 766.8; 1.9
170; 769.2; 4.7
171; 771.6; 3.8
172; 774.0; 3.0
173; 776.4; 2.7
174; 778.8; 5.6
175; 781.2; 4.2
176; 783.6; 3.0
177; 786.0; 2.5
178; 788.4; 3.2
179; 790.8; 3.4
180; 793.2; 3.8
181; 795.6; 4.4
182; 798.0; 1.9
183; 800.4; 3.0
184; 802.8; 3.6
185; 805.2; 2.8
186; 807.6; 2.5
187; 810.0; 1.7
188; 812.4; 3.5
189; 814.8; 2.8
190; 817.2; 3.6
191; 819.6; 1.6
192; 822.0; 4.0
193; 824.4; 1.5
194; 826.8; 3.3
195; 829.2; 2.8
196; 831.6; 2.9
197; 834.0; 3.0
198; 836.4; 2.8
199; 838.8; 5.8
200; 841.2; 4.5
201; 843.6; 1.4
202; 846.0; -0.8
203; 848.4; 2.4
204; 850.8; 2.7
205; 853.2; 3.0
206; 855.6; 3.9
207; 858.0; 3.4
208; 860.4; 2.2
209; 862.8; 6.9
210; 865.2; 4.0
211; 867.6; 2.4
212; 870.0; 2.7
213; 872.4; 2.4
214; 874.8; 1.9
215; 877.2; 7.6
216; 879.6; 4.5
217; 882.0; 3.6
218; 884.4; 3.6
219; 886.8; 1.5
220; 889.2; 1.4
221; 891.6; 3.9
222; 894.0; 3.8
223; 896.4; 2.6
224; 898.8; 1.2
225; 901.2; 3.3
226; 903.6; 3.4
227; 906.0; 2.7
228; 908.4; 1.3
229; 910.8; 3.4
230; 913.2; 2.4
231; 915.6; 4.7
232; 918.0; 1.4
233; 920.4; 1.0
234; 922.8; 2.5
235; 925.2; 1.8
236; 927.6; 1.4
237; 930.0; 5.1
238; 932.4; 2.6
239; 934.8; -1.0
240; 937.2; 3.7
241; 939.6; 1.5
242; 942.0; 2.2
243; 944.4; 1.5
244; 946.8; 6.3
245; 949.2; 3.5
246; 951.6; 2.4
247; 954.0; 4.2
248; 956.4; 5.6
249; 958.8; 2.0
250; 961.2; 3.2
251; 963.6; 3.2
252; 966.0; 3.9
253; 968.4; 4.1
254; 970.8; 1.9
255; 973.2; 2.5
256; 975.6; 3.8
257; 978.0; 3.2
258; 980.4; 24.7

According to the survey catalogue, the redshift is 0.492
